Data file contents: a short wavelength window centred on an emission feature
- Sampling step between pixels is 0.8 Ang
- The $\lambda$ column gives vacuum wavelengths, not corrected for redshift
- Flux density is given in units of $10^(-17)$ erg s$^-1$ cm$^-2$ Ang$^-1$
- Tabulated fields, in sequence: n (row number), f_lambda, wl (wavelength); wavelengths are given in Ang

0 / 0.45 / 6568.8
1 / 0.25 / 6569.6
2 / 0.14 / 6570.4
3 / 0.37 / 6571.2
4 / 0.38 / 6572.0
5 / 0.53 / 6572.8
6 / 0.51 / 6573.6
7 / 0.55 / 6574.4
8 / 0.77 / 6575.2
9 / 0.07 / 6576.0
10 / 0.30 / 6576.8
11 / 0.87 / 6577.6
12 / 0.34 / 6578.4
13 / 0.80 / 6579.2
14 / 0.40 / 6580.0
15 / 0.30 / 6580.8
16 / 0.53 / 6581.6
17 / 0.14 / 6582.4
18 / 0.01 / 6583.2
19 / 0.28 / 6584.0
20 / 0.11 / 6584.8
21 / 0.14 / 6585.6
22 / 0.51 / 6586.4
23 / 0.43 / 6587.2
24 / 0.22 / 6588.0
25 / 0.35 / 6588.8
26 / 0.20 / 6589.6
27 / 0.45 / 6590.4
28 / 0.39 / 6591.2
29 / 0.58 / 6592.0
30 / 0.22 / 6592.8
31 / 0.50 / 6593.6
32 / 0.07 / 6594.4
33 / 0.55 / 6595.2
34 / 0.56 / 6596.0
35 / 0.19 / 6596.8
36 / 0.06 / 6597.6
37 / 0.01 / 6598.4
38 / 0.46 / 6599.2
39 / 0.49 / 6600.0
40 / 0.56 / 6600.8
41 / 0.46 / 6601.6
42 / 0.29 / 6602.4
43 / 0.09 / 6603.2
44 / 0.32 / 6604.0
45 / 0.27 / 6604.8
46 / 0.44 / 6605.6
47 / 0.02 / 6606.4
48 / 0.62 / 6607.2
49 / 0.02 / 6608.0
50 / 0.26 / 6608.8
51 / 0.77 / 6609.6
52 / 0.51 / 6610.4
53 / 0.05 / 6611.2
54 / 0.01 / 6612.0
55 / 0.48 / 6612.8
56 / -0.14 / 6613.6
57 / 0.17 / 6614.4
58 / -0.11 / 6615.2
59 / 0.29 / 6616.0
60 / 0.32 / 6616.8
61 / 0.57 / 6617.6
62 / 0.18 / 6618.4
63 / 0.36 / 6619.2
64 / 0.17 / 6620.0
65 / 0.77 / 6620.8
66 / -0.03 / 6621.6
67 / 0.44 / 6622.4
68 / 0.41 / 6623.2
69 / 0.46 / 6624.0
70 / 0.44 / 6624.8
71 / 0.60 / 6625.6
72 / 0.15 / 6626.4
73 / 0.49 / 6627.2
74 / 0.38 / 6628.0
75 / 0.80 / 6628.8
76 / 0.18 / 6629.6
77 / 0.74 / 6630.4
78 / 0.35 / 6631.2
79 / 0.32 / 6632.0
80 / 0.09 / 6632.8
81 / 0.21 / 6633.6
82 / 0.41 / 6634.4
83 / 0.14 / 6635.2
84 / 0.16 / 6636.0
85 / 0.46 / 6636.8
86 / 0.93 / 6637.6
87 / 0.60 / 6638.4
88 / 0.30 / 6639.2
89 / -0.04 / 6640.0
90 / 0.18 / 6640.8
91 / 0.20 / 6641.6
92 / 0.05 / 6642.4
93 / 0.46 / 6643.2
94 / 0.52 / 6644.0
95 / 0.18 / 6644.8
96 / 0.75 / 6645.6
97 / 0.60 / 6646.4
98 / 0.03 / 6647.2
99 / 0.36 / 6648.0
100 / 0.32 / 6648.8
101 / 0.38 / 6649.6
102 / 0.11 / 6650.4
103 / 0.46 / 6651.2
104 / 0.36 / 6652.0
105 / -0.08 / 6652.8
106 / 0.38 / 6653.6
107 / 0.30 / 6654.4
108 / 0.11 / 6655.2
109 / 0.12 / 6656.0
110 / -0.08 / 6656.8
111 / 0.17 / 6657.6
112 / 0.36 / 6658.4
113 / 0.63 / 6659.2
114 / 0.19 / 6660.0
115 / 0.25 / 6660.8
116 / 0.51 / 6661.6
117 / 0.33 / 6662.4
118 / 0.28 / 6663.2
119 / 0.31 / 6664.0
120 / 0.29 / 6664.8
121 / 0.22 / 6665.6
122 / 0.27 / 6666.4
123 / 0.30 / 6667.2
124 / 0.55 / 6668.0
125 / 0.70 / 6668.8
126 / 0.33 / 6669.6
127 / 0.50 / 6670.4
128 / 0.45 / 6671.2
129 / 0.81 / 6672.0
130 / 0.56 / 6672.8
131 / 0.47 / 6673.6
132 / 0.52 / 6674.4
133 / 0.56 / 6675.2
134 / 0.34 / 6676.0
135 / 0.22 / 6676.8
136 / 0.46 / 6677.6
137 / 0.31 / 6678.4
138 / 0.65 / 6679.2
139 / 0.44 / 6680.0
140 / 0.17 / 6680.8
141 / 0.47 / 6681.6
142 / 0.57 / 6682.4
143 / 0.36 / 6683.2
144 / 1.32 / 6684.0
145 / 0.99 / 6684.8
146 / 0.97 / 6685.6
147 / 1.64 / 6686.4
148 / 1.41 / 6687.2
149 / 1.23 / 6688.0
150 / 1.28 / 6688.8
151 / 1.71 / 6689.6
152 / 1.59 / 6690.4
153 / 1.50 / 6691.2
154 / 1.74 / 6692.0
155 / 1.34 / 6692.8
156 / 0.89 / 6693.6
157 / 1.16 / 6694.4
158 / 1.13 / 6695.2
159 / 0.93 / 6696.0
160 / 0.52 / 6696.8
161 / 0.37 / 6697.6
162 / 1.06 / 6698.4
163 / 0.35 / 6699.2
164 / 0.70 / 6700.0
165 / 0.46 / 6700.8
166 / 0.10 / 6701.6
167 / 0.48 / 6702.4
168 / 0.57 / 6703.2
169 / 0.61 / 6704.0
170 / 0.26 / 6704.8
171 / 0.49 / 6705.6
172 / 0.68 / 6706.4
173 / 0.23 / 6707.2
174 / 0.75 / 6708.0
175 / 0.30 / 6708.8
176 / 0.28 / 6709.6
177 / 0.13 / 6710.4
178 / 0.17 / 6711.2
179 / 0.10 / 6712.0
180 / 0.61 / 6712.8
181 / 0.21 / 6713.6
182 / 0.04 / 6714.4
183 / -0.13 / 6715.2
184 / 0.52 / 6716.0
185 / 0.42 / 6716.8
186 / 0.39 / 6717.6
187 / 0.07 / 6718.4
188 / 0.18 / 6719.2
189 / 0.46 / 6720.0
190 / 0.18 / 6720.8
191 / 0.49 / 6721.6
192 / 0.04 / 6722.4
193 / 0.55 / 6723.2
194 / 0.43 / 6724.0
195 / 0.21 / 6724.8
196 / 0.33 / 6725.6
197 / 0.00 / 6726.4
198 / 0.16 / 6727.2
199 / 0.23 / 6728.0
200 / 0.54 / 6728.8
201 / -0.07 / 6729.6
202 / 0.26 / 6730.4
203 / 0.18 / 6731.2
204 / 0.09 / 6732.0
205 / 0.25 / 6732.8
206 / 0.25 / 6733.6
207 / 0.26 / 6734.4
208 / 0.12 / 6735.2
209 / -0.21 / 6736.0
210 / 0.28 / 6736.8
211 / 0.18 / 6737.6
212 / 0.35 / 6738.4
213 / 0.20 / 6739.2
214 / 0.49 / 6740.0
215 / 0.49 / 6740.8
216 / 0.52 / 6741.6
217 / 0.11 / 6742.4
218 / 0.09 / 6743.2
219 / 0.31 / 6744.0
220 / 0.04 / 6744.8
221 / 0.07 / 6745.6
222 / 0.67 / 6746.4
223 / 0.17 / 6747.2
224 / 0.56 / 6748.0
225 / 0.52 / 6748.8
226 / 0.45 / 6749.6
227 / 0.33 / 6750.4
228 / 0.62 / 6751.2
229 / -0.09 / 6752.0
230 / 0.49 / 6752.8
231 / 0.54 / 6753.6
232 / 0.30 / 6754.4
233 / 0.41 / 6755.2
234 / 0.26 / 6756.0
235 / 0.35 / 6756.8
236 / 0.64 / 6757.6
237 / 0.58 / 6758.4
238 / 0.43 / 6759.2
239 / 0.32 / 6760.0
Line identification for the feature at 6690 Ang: [O II]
